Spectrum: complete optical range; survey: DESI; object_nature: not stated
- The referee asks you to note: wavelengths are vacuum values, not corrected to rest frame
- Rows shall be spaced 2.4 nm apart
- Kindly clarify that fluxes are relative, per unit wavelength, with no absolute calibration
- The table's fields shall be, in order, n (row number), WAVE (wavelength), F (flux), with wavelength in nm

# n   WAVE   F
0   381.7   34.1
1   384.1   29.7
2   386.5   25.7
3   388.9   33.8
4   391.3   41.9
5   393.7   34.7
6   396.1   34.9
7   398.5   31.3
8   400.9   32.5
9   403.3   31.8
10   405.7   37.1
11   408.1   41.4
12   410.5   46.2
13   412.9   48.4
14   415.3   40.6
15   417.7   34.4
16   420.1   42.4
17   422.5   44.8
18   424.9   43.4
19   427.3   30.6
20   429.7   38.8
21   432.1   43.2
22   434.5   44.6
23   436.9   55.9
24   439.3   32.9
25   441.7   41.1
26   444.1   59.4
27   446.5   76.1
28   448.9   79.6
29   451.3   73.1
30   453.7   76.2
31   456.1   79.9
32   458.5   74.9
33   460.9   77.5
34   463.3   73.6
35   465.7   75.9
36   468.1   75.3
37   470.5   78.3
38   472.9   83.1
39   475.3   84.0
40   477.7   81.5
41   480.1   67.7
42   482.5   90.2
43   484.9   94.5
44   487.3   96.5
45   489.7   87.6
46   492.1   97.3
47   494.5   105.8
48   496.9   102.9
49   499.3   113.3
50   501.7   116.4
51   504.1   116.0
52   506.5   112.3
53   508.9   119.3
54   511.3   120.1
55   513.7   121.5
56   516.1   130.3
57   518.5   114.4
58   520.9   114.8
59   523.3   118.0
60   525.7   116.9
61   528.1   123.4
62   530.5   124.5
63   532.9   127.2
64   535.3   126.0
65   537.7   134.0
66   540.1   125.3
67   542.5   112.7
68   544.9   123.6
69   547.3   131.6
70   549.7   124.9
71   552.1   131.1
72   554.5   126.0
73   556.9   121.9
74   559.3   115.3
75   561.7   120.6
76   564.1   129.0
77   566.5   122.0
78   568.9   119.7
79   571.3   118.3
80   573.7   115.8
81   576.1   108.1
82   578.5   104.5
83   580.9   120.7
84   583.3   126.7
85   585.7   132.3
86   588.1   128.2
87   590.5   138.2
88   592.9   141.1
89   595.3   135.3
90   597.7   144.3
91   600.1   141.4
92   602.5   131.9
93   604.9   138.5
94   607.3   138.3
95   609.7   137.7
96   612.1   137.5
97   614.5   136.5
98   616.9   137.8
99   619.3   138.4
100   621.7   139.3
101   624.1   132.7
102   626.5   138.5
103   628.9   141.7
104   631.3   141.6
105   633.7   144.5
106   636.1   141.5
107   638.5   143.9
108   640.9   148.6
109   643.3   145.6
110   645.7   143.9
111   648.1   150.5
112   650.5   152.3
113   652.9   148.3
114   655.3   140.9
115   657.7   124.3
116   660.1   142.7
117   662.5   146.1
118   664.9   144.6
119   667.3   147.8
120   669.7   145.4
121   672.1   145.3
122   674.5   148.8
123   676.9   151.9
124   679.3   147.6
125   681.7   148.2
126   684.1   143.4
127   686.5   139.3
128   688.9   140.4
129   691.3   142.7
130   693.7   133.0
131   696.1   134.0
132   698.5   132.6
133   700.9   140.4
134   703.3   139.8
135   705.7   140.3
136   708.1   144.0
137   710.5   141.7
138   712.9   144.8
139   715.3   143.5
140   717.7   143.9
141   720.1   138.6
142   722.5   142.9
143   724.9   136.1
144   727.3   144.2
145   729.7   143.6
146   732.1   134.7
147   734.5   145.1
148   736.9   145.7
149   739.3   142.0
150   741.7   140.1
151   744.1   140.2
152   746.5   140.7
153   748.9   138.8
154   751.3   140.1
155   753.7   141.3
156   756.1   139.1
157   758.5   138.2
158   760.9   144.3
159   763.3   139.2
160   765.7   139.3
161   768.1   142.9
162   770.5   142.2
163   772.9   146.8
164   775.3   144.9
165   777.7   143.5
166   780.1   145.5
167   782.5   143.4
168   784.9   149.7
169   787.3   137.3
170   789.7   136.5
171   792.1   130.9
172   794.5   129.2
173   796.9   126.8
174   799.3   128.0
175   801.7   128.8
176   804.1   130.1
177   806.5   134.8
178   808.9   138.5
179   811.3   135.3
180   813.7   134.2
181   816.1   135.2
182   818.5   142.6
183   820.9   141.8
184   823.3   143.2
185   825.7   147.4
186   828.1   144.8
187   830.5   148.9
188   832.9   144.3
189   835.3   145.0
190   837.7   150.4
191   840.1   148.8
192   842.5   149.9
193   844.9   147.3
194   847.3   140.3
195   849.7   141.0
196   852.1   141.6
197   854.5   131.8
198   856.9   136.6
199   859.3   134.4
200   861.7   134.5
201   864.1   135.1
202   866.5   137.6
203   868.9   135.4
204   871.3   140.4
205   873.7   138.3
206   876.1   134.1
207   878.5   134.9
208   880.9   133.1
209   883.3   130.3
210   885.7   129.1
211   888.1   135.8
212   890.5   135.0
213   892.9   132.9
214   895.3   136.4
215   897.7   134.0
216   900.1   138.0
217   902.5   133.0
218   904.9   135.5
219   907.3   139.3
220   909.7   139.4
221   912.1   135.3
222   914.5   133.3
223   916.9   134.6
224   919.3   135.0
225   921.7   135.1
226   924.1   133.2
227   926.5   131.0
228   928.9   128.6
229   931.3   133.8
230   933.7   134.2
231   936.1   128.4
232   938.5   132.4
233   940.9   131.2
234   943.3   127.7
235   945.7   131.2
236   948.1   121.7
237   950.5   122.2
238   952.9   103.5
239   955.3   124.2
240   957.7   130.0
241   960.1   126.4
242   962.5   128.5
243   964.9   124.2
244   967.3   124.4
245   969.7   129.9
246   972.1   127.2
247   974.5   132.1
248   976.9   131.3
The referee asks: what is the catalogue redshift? 0.115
